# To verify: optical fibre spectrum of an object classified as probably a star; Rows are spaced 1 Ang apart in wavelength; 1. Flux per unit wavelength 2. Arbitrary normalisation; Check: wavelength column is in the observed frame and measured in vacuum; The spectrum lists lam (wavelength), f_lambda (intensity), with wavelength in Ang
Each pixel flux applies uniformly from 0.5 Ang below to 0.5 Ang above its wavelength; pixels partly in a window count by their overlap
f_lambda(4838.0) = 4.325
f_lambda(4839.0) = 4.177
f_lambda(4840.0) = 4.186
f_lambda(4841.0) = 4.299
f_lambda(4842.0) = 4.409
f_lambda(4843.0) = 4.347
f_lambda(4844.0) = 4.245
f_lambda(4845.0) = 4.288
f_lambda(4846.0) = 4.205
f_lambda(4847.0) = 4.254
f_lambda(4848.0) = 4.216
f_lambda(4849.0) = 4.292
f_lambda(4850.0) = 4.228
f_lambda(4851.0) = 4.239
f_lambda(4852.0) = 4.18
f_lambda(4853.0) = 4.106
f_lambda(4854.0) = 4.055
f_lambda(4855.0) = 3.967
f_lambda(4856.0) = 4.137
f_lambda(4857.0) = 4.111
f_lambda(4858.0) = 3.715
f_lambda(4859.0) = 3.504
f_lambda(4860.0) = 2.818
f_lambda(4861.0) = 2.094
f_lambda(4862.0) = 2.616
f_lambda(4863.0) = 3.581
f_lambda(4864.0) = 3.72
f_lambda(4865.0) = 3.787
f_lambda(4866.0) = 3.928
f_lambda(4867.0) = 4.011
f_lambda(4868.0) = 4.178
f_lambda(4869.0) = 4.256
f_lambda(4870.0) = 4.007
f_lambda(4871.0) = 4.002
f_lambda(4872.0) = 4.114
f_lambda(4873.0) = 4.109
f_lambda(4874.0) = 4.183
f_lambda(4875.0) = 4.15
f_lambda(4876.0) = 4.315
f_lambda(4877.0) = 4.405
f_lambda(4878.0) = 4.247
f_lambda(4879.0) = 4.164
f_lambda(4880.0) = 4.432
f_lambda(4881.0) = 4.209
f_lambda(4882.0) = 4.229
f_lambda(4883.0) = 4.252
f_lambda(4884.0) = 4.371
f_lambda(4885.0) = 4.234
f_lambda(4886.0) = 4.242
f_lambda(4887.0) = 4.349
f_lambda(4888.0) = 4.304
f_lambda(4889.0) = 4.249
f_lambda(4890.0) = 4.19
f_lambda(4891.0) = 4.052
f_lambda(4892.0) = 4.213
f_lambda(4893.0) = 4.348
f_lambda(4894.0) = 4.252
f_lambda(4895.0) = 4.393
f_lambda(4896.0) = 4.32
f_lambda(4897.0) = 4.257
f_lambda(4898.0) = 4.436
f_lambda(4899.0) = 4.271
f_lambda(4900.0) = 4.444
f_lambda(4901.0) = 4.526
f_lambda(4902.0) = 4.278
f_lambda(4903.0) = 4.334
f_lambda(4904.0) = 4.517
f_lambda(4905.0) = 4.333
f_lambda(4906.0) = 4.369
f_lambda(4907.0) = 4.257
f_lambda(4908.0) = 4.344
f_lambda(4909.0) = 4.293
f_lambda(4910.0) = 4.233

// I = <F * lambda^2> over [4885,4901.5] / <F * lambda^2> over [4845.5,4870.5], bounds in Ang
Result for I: 1.13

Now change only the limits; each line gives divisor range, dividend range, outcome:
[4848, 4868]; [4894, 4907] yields 1.18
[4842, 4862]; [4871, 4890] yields 1.09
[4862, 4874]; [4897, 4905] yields 1.13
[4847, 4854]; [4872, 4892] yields 1.02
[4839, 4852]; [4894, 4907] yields 1.05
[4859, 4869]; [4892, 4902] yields 1.27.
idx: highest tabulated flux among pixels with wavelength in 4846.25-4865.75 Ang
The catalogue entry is 4.292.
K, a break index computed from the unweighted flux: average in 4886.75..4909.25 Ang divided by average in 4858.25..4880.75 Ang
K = 1.1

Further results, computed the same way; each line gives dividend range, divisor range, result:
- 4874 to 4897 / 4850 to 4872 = 1.13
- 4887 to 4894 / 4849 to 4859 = 1.04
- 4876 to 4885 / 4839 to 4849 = 1.00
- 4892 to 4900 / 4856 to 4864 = 1.31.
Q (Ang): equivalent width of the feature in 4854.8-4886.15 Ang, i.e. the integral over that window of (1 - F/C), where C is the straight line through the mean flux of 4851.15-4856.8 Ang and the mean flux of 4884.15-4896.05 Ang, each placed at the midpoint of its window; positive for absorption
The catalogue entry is 1.8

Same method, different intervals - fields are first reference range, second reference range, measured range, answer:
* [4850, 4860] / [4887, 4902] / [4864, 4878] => 0.0 Ang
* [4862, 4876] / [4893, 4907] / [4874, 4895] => -0.5 Ang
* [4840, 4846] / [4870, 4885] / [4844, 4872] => 2.5 Ang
